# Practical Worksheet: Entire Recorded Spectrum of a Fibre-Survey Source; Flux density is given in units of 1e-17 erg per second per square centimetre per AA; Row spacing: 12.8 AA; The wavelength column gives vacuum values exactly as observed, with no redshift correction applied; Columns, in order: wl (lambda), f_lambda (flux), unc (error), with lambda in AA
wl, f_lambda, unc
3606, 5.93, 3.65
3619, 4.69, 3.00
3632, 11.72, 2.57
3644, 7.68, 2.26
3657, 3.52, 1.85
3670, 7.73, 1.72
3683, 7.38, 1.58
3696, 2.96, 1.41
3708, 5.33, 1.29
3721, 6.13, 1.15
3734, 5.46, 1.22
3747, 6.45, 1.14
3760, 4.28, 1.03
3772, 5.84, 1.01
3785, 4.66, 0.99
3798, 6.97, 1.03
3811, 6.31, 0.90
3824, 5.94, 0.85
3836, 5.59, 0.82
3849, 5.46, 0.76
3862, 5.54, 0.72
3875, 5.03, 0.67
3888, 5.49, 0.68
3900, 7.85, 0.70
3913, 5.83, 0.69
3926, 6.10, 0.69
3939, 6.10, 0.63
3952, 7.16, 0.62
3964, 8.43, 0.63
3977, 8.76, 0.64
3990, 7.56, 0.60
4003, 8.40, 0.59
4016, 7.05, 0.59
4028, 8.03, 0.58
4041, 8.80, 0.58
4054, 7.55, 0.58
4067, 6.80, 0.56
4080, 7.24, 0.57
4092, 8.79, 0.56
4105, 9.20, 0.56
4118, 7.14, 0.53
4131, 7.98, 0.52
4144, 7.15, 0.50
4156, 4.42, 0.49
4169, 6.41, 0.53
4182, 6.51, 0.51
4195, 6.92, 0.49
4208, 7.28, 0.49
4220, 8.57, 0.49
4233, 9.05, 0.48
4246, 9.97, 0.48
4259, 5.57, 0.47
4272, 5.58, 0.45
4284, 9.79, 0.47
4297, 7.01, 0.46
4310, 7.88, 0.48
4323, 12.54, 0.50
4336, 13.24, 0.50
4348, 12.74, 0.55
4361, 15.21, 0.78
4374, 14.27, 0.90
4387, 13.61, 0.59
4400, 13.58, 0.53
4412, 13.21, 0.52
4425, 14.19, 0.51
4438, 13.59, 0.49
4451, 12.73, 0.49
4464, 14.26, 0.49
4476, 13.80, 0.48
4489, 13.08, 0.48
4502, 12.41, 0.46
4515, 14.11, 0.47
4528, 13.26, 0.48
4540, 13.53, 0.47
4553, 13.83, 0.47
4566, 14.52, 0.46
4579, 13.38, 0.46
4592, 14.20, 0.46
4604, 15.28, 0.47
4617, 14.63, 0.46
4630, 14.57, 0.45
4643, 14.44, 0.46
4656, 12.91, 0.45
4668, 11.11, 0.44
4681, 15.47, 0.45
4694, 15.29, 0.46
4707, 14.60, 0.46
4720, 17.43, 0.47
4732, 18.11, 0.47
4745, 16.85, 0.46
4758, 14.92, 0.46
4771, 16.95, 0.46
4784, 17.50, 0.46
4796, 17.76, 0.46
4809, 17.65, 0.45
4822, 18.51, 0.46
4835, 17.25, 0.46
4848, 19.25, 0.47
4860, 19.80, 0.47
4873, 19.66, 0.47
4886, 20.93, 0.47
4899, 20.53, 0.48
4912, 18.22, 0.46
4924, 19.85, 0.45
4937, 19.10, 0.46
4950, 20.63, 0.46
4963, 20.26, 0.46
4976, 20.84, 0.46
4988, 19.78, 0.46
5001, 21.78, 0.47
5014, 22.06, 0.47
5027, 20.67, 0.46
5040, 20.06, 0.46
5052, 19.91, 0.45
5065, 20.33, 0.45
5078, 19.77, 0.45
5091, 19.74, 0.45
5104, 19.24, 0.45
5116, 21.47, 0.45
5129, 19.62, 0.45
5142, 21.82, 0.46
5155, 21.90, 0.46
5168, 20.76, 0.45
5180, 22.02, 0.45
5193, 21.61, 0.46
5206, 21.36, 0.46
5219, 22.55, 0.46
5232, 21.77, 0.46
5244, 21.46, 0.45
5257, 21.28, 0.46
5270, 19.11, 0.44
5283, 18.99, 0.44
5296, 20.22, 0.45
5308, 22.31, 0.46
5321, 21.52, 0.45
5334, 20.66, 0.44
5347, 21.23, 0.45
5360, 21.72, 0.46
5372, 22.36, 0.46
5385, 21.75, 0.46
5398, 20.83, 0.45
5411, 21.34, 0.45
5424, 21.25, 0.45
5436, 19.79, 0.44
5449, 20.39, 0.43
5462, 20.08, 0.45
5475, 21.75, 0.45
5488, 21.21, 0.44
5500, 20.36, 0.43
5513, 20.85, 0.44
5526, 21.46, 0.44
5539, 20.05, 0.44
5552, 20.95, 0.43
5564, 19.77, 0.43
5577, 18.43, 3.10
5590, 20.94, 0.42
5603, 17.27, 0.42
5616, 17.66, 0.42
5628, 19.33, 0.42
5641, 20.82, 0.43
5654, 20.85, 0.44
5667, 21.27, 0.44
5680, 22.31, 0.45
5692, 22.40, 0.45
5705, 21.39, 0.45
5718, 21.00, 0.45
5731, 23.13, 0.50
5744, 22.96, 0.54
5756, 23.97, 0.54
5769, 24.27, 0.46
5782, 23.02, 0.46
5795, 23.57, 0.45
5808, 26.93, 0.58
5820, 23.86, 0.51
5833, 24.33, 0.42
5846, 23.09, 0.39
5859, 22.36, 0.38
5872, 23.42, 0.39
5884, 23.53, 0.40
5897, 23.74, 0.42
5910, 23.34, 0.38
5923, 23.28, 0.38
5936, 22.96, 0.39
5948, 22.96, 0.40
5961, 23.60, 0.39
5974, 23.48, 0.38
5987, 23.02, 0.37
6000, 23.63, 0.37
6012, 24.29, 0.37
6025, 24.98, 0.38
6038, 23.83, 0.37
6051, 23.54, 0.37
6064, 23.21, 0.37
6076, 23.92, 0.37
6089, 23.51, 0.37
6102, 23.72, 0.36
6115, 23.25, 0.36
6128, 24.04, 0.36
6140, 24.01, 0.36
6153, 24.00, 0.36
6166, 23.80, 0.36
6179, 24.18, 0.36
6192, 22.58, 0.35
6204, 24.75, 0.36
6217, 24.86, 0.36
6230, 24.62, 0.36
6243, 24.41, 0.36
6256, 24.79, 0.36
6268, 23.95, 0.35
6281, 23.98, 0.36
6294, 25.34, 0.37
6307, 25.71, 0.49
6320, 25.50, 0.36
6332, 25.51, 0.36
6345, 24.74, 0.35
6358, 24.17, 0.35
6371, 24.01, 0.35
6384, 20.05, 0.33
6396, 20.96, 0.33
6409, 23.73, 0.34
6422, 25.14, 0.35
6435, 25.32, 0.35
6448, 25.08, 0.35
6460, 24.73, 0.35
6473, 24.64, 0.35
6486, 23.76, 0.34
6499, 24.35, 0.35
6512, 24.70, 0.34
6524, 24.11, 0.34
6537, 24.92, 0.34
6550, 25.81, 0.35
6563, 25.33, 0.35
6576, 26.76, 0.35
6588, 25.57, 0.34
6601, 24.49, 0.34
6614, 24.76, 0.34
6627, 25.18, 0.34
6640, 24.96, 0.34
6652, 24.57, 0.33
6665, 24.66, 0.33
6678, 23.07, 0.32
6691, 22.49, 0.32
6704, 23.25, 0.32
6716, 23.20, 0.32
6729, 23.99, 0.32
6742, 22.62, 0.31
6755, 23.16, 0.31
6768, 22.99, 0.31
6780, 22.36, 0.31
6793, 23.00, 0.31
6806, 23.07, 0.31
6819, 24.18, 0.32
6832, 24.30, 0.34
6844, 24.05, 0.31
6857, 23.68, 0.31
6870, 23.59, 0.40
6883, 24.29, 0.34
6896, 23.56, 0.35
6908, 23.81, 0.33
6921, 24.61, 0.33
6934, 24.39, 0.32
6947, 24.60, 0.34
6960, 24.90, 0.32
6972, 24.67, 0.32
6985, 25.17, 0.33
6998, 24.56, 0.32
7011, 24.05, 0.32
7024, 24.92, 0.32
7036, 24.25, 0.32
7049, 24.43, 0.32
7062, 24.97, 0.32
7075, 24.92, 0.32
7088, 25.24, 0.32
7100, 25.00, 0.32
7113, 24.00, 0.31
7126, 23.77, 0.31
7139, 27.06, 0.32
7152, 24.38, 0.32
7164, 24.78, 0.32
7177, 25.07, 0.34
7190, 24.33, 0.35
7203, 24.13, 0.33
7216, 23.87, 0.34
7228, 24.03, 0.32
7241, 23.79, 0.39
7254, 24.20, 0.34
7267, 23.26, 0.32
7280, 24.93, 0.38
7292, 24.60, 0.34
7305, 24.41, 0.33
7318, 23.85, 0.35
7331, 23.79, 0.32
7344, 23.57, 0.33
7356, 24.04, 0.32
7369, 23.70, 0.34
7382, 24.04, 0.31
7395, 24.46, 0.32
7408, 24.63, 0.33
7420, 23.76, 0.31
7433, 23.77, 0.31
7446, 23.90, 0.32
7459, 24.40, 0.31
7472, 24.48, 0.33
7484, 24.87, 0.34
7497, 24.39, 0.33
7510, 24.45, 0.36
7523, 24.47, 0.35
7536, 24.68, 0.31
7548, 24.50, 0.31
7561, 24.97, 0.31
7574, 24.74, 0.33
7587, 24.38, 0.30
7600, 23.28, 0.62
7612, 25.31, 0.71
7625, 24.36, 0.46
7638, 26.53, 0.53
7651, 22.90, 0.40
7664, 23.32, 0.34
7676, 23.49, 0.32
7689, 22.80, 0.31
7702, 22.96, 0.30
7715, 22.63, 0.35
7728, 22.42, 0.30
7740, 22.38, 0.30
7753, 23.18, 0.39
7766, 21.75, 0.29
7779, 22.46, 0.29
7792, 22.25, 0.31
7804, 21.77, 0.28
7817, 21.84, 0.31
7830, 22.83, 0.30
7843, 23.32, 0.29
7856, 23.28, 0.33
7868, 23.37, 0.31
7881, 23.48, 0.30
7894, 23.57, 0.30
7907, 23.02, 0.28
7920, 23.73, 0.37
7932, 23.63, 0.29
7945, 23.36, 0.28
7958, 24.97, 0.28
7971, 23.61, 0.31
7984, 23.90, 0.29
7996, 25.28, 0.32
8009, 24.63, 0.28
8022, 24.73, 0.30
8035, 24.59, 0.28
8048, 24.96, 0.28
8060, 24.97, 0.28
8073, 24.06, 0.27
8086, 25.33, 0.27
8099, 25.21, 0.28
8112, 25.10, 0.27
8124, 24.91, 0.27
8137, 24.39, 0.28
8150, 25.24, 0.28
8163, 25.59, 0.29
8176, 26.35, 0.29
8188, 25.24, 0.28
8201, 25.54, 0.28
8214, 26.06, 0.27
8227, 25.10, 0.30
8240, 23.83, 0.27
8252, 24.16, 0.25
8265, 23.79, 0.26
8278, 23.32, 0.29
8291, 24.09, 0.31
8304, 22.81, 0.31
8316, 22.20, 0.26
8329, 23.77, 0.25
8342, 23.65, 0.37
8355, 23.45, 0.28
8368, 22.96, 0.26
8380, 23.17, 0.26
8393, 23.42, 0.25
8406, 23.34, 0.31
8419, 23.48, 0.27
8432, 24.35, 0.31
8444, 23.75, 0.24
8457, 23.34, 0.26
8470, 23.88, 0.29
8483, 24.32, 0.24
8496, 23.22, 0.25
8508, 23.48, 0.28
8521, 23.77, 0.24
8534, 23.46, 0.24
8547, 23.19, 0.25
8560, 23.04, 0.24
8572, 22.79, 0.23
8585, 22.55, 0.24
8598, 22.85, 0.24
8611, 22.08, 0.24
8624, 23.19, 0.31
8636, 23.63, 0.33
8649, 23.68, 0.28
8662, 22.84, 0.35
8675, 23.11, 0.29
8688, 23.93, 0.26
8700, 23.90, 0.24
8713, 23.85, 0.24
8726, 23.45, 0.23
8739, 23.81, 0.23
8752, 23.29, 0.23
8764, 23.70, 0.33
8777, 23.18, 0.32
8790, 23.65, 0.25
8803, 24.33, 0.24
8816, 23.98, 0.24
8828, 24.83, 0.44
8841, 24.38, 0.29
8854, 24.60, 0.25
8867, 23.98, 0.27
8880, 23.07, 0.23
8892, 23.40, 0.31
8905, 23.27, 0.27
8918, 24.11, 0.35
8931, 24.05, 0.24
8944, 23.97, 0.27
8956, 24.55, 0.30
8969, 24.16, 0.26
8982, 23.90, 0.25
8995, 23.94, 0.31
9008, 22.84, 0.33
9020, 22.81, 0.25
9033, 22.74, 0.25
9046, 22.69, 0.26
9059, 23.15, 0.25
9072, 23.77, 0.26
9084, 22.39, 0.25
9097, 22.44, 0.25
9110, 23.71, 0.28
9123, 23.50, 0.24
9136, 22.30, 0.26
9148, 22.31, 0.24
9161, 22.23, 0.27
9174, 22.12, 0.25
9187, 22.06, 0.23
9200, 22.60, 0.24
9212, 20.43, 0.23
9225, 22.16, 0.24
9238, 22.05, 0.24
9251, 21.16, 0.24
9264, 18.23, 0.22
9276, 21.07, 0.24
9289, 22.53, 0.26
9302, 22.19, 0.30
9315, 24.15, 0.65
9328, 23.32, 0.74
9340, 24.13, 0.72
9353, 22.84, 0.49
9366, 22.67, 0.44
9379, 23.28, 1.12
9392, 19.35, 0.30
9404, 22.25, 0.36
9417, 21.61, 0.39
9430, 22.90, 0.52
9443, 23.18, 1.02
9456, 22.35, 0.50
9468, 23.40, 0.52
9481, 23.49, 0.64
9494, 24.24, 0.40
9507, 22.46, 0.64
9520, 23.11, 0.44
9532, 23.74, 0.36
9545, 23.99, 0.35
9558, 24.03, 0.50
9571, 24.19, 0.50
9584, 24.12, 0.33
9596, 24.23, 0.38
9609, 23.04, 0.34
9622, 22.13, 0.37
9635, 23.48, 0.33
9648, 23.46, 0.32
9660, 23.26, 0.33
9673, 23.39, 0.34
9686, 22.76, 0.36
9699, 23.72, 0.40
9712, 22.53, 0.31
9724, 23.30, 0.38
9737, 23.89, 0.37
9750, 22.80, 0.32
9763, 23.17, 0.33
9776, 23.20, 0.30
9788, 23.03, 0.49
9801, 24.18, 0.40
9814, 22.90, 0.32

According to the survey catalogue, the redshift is 0.084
